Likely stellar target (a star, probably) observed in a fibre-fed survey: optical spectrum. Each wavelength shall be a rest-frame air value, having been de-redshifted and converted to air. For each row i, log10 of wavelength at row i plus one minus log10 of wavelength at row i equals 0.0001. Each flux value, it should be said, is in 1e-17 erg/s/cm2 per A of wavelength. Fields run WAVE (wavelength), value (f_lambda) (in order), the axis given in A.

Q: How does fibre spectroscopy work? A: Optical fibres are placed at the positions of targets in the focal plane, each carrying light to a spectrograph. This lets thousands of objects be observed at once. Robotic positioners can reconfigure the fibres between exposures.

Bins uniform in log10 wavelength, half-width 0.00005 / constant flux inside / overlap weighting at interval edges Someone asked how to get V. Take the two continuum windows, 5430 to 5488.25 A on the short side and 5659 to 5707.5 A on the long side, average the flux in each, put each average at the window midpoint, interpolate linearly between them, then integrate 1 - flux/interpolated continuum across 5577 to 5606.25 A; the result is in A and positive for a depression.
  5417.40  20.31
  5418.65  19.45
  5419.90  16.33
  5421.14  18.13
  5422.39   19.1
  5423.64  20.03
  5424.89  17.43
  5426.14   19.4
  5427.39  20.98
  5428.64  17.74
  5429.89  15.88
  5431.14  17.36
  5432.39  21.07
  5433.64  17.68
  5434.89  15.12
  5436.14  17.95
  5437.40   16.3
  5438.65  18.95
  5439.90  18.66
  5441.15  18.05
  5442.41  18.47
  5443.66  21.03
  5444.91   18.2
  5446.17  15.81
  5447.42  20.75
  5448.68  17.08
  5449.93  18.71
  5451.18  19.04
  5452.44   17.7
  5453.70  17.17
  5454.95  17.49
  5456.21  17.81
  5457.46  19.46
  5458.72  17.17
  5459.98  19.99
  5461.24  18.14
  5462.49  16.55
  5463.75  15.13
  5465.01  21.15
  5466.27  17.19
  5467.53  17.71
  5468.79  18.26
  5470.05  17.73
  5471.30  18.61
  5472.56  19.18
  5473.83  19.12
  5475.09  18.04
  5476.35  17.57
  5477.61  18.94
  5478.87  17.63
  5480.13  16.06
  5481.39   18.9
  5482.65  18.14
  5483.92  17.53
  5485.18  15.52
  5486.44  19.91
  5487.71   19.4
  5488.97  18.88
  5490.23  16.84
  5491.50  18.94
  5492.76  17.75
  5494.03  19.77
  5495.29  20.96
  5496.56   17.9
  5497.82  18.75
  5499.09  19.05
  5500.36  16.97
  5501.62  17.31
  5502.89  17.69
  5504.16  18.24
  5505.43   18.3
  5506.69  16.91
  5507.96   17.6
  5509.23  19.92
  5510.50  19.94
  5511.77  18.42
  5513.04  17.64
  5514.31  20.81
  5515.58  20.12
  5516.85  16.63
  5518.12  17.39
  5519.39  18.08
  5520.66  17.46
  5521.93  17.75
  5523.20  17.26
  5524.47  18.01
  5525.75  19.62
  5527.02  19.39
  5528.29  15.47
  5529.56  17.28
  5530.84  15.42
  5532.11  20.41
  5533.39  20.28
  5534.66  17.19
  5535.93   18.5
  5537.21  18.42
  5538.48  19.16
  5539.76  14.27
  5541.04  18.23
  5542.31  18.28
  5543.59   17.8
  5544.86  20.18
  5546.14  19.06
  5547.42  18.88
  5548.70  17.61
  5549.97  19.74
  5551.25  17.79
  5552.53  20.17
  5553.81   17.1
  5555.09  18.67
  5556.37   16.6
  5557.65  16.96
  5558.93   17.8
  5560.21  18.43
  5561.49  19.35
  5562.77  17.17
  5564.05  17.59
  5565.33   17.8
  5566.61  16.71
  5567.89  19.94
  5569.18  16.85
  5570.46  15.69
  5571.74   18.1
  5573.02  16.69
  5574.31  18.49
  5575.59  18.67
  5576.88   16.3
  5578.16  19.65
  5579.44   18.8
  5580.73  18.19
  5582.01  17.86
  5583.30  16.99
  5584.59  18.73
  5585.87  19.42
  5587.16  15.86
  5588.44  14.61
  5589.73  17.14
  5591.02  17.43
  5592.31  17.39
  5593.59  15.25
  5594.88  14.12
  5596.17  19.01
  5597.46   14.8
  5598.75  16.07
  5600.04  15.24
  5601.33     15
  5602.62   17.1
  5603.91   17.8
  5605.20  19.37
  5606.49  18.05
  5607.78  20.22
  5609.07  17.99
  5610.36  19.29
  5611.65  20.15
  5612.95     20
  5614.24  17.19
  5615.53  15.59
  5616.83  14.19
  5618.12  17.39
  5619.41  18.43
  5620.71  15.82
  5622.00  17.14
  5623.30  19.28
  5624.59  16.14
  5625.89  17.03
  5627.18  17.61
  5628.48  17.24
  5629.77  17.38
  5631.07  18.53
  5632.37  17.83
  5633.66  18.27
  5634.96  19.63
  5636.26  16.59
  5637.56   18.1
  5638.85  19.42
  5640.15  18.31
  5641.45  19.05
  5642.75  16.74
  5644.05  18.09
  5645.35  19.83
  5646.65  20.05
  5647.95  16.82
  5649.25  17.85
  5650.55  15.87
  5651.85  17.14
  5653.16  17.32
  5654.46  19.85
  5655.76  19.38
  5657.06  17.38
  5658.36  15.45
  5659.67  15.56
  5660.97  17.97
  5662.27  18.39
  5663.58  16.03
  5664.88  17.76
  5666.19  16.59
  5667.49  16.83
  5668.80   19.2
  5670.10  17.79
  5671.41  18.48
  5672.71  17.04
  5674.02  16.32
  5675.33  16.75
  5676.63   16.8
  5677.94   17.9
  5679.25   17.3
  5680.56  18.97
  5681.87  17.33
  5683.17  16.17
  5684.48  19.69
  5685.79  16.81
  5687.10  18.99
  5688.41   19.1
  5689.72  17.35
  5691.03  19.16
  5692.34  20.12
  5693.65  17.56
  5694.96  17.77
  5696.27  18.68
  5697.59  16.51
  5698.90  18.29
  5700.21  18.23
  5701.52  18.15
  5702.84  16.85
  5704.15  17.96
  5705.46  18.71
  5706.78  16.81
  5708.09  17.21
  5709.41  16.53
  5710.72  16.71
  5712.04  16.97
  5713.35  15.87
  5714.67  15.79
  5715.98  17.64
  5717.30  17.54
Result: 1.3 A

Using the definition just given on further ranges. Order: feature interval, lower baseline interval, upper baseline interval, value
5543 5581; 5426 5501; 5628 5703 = -0.1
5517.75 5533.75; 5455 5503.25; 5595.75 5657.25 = 0.1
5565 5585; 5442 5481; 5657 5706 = 0.1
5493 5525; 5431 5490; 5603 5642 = -0.5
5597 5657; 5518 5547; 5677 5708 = 0.9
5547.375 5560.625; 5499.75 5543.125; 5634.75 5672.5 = -0.1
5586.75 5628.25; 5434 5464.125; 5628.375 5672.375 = 1.7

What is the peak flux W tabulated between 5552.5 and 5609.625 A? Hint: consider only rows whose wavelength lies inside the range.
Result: 20.22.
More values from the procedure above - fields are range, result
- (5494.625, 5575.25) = 20.96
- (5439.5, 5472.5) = 21.15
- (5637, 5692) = 20.05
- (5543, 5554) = 20.18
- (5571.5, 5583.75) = 19.65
